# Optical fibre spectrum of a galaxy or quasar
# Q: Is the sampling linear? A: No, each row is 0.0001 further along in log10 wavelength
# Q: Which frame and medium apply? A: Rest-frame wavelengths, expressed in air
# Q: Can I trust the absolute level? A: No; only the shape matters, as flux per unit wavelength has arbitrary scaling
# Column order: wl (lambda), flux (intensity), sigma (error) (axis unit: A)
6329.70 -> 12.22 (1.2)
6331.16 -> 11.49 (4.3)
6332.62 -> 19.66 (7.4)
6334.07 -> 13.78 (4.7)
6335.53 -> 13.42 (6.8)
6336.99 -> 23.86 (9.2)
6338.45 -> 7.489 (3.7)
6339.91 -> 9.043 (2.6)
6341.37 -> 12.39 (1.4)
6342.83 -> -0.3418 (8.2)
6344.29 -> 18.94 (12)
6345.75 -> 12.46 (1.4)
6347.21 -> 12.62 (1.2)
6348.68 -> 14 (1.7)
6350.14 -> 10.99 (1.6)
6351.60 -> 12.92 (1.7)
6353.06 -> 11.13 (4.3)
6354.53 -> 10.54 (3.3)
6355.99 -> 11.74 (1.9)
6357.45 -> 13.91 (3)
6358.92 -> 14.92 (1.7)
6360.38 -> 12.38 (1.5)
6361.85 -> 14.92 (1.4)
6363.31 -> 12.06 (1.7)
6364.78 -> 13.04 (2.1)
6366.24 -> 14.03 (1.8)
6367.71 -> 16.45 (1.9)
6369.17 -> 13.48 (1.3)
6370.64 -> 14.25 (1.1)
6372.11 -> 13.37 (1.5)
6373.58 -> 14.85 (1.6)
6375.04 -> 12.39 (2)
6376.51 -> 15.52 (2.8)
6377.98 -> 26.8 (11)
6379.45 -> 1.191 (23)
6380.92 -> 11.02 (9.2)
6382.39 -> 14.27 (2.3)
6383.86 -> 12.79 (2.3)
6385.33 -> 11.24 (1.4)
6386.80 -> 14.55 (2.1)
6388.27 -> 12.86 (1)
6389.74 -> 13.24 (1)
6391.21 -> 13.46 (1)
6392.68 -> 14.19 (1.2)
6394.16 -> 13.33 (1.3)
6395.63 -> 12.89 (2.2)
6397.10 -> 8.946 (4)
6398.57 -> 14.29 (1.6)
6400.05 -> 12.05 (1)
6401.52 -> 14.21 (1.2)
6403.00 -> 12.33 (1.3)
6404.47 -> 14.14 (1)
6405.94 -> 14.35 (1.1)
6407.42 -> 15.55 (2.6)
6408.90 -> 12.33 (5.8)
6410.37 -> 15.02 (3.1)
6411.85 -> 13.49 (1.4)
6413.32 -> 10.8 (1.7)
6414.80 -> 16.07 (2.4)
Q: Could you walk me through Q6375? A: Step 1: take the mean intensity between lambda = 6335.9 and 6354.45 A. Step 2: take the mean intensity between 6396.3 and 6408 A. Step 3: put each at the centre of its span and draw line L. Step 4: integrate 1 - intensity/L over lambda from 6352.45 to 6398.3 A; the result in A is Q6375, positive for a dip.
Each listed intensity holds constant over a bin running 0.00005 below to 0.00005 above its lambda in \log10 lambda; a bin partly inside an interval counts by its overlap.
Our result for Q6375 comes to -2.0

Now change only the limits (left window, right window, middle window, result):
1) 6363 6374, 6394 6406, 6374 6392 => 0.2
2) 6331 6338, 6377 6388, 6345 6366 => 3.2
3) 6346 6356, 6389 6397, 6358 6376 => -2.1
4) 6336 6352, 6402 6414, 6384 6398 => 0.4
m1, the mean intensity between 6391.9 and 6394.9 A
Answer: 13.7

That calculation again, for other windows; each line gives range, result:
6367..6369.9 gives 15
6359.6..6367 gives 13.3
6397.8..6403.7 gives 13.2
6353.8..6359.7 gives 12.8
